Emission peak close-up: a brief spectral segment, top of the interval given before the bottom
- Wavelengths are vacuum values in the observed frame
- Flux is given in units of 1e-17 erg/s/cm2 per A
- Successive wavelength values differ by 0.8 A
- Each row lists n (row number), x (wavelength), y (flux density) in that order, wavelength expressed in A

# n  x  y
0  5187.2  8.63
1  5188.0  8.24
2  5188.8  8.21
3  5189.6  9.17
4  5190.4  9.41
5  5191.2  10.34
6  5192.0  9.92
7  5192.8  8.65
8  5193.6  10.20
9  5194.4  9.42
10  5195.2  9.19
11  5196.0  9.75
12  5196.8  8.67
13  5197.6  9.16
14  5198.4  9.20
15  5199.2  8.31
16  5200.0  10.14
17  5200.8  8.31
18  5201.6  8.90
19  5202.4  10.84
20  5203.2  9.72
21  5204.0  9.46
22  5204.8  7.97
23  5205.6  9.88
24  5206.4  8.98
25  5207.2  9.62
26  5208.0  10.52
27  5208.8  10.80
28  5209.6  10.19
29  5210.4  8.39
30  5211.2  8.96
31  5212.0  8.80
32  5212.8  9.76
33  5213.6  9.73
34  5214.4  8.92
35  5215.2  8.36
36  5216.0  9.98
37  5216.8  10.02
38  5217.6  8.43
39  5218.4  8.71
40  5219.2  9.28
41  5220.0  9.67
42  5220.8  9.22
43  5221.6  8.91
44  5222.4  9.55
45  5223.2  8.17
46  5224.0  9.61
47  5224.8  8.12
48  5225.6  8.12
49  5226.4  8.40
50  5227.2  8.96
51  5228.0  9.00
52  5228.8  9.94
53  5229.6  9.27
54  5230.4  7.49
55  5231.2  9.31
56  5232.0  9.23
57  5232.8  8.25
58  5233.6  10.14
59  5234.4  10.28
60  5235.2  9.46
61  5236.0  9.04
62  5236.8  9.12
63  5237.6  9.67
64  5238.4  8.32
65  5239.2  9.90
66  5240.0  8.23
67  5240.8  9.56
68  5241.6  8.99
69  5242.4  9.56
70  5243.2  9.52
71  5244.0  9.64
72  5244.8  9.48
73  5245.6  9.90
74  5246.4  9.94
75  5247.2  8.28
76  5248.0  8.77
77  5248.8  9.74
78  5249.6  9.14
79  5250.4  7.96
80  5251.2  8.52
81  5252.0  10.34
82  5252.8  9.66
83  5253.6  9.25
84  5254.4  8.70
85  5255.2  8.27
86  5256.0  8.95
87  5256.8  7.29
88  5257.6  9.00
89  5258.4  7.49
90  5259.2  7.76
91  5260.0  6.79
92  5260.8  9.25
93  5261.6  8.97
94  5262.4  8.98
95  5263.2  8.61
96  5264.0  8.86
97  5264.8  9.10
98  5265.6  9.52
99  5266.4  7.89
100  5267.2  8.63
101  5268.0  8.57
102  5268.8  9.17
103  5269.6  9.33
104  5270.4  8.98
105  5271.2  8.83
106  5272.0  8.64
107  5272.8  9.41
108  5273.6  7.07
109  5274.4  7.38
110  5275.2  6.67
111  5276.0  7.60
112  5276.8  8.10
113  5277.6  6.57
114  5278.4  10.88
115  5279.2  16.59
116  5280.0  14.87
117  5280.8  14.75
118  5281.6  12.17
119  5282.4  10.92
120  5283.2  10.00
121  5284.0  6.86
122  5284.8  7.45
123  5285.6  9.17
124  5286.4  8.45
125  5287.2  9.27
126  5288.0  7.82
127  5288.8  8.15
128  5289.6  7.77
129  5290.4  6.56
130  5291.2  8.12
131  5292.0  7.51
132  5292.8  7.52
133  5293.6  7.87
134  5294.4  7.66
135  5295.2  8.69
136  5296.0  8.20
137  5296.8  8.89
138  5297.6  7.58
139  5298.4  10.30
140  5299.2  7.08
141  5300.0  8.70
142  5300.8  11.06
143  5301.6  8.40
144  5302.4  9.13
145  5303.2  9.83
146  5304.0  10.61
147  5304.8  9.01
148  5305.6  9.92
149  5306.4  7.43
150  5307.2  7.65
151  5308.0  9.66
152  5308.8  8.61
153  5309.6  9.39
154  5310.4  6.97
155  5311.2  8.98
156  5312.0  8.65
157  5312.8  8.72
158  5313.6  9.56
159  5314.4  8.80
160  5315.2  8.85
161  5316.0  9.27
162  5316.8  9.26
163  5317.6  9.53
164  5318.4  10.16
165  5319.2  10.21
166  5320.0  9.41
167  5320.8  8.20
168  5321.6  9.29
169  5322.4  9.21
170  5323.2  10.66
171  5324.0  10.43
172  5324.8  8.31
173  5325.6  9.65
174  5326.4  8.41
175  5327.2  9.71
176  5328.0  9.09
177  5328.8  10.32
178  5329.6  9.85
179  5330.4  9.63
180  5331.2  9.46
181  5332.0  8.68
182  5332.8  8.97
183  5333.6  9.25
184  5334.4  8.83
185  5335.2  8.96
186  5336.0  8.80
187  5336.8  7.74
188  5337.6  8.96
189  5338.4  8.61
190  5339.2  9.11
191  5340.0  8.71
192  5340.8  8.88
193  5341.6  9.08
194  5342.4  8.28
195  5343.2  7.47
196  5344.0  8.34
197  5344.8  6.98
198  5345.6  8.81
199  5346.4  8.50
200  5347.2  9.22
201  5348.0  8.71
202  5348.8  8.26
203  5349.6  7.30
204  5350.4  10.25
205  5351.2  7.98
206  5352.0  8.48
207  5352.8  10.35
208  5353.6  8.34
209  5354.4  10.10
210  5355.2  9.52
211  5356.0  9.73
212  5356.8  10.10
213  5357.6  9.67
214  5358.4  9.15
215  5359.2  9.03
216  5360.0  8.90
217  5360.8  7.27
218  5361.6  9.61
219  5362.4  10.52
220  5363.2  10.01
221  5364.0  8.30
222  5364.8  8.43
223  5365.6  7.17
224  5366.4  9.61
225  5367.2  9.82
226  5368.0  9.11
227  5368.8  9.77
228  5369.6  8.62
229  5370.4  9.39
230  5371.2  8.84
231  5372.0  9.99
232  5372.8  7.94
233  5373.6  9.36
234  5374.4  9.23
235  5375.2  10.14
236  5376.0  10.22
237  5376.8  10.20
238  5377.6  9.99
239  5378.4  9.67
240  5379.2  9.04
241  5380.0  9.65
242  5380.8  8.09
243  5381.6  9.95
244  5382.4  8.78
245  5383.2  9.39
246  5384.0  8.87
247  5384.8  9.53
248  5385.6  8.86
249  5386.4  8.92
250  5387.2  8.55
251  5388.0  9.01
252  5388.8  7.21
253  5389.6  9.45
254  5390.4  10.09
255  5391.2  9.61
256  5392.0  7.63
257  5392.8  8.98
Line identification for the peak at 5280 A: Hbeta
